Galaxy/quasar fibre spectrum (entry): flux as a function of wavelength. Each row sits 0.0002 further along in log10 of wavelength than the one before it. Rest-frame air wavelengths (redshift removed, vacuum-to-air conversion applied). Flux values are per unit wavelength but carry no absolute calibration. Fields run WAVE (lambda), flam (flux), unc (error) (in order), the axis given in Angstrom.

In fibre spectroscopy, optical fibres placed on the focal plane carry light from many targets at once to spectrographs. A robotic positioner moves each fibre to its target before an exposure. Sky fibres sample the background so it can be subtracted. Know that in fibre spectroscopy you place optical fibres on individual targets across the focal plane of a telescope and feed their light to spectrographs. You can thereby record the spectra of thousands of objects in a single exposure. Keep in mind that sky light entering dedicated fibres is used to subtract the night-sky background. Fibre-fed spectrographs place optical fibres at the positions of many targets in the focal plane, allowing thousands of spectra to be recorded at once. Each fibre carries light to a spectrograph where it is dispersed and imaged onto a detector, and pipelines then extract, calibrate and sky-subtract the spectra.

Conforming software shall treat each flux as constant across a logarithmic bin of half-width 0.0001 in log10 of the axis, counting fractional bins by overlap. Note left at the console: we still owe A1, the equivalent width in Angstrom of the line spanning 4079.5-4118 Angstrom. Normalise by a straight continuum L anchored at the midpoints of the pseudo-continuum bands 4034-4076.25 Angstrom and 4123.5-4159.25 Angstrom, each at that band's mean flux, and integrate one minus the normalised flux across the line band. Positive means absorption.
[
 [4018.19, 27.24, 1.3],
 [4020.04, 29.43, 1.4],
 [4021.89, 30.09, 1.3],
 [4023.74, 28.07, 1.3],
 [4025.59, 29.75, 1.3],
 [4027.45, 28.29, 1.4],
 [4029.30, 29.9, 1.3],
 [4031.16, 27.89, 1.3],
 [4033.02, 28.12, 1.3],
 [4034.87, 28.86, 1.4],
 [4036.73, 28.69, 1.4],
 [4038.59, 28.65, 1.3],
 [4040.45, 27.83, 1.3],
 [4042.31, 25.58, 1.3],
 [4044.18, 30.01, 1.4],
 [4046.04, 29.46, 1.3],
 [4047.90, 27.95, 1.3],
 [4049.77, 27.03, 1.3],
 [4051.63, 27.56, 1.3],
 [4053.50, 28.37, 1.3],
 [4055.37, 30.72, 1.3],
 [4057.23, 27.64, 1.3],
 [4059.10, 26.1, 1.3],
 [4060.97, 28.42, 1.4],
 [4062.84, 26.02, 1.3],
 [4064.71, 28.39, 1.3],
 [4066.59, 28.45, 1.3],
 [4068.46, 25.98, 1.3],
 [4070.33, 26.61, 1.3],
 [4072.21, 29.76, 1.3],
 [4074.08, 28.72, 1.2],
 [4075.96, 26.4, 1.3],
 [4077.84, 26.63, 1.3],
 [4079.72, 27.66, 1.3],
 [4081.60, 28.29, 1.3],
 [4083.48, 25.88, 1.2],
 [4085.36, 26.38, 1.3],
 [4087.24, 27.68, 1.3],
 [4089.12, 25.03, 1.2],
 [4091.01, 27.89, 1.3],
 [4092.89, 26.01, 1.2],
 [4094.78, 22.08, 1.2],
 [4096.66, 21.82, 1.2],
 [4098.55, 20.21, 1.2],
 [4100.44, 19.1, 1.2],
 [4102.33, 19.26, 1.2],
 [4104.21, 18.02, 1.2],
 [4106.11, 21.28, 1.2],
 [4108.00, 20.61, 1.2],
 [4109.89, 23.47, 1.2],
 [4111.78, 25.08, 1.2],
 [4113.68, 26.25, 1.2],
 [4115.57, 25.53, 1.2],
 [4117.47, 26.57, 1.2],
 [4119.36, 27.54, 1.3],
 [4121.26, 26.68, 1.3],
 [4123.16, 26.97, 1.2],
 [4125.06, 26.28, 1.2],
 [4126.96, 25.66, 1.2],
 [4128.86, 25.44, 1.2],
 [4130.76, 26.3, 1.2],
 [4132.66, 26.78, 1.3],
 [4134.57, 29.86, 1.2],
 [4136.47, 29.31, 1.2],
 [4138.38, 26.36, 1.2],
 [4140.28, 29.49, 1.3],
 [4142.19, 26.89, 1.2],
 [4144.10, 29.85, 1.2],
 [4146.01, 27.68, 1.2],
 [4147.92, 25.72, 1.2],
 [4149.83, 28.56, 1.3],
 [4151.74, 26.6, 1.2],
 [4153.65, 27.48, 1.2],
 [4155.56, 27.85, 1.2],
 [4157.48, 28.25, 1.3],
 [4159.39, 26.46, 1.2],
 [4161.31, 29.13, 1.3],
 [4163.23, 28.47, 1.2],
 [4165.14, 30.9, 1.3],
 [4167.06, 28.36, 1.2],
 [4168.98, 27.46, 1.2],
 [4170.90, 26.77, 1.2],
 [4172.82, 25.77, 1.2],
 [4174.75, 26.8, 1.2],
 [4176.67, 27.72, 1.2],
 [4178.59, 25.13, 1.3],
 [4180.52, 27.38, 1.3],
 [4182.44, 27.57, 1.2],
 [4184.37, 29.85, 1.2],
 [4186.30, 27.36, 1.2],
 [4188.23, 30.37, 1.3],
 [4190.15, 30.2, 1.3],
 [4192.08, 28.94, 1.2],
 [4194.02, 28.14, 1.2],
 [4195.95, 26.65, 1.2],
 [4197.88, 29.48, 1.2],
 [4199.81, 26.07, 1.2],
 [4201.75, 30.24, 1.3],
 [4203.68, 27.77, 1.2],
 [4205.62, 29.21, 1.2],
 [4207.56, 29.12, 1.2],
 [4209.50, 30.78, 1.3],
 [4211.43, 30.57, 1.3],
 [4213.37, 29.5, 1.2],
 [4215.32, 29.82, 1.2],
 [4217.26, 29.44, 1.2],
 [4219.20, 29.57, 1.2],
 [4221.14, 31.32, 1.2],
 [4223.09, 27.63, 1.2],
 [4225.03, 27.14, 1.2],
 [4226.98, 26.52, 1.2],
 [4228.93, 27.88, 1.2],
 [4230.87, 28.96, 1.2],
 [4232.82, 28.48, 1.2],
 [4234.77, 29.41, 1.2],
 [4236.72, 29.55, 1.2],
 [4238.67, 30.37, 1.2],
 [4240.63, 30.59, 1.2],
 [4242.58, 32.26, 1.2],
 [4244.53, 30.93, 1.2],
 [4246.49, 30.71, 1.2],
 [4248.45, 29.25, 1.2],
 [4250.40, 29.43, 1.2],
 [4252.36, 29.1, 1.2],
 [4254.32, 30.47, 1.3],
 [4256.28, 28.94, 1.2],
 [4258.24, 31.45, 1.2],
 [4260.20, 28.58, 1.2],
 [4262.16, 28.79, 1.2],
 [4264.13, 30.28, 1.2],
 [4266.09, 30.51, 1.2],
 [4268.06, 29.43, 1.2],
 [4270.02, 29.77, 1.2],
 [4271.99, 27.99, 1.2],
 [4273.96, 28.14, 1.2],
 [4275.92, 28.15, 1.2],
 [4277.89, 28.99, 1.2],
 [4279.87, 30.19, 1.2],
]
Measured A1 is 5.3 Angstrom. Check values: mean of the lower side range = 28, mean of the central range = 23.9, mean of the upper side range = 27.4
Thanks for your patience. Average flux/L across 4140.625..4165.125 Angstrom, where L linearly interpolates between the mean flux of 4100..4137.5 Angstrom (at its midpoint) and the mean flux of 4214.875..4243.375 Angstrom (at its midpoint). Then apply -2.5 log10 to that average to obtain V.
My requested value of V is -0.07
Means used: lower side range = 24.9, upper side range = 29.2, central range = 27.9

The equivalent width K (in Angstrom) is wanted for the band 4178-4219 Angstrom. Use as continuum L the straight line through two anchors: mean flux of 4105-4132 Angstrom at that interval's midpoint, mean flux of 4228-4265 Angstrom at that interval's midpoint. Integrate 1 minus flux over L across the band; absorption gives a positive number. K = -1.06 Angstrom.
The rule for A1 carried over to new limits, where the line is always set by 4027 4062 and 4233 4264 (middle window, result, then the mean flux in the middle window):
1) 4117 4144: 1.61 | 27.3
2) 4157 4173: 0.66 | 28.1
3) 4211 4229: 0.47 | 28.9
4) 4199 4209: 0.32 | 28.6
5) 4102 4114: 2.87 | 21.9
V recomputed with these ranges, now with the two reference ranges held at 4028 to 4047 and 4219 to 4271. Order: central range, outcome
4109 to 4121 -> 0.12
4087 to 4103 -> 0.24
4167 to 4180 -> 0.09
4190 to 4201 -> 0.04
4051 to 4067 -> 0.03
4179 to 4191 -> 0.02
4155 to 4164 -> 0.04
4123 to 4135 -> 0.09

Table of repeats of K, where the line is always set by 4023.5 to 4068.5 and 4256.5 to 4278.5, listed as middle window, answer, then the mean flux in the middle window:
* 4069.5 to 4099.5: 2.5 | 26.1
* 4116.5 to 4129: 0.9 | 26.5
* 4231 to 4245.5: -0.5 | 30.2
